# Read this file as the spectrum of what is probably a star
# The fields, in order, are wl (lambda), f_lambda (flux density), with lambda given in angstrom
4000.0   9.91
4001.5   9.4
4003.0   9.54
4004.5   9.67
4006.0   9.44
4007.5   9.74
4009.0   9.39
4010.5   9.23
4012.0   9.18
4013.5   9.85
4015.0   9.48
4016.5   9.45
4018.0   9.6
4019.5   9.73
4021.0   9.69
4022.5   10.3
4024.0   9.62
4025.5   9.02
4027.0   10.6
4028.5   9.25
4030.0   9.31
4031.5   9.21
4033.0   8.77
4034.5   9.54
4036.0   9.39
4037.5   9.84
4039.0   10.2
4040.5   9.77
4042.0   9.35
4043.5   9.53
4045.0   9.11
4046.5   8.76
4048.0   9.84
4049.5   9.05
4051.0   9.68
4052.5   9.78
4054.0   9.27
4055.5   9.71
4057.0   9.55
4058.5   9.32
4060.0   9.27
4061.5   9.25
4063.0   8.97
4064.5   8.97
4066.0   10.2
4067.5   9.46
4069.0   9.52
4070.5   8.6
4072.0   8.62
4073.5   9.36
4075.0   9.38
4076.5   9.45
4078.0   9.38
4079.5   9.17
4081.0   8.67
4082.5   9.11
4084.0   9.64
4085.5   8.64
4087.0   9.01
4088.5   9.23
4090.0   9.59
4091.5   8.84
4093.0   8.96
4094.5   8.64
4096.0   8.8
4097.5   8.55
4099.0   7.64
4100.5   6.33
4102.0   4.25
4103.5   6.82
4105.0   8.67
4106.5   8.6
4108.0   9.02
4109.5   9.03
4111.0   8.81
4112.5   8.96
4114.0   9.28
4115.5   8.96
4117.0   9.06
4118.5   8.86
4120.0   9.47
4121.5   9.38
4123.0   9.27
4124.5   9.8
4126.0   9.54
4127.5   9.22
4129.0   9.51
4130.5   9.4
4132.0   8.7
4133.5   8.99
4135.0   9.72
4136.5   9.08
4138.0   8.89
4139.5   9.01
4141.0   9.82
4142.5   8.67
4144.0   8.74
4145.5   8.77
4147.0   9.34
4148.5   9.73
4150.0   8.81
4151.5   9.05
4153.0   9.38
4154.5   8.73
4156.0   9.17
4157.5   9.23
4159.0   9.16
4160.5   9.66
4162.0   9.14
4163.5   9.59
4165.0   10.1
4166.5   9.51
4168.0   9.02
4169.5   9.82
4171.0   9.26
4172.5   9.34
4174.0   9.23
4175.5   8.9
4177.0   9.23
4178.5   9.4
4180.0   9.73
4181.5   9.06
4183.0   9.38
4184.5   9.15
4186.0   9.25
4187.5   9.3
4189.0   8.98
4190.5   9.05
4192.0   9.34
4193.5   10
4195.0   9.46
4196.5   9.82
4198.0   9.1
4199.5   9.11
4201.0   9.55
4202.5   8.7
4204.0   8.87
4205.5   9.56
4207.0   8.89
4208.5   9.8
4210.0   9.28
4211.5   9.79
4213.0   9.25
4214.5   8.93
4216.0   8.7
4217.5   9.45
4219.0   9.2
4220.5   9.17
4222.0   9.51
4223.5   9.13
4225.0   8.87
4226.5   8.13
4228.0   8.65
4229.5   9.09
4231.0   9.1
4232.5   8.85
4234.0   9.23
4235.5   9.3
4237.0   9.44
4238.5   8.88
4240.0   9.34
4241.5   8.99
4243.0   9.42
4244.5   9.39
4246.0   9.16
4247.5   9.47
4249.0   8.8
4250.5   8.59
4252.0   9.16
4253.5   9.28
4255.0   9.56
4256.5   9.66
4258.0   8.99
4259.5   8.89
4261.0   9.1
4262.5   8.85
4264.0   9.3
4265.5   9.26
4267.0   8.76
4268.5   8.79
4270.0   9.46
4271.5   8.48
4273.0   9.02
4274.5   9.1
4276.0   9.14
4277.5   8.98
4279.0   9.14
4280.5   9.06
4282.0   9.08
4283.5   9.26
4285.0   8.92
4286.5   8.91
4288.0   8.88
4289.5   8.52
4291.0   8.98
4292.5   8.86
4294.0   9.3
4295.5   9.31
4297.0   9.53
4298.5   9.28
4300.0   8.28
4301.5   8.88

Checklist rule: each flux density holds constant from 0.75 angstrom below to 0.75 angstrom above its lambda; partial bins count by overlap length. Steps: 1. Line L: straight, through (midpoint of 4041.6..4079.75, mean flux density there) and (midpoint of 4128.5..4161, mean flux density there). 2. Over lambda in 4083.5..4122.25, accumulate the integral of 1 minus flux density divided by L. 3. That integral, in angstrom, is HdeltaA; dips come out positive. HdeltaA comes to 2.8 angstrom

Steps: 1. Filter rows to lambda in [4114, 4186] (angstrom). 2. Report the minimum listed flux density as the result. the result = 8.67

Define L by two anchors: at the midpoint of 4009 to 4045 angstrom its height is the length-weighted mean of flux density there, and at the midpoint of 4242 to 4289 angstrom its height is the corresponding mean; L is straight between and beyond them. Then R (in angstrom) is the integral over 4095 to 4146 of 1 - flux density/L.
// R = 3.3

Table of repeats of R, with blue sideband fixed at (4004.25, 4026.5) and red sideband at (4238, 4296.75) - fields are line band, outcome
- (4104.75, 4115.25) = 0.52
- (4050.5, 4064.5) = 0.14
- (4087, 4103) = 2.23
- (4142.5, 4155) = 0.35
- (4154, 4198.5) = -0.40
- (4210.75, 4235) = 0.27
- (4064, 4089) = 0.66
